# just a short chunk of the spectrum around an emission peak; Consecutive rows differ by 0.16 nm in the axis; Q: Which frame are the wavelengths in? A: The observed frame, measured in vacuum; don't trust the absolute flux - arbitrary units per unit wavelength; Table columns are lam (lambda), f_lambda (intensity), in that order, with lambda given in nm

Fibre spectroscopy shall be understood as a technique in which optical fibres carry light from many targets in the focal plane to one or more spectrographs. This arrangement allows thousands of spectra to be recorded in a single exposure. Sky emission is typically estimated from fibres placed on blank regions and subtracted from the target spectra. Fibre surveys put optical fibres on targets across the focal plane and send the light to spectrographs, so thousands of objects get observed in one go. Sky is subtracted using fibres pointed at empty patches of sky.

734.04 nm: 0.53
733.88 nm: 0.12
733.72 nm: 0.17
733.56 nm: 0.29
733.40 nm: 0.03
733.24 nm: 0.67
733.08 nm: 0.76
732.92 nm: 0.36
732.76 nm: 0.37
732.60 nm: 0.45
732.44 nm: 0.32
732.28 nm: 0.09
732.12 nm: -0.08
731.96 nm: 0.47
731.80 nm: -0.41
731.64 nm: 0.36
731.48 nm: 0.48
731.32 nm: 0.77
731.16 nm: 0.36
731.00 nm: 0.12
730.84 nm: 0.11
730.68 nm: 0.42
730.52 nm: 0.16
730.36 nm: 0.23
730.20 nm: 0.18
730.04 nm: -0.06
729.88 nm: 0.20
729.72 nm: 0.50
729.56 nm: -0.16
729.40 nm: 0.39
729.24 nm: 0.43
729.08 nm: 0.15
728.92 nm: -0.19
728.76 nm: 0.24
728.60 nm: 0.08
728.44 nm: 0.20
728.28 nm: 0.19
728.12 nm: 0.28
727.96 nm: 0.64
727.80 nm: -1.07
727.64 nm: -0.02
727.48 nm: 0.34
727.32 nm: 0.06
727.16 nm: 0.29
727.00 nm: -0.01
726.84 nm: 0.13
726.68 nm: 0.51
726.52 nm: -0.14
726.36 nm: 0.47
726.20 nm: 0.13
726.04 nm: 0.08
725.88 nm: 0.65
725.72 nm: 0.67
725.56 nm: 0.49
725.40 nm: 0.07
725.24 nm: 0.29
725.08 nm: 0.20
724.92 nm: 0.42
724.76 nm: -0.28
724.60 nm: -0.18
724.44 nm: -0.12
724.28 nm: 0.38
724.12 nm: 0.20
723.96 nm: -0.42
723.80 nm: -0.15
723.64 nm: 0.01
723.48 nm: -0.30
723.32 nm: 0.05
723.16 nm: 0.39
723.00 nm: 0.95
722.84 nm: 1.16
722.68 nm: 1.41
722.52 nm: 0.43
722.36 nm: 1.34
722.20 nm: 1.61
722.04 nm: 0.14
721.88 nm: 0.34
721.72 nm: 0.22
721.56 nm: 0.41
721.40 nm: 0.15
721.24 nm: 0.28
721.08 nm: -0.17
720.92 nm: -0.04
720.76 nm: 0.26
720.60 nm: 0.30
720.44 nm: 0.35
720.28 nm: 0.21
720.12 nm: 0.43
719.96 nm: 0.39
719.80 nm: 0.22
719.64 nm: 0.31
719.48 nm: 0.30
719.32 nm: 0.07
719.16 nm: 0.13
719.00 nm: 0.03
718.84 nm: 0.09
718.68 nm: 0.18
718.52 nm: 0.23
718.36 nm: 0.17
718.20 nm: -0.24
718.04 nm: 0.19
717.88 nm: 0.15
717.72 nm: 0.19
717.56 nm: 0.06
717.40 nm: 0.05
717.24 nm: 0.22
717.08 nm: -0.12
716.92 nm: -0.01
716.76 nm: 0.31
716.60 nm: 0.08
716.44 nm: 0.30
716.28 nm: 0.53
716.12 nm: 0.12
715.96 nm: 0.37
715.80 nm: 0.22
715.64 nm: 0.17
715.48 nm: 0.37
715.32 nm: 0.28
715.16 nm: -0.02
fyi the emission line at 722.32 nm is [O II] 3727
